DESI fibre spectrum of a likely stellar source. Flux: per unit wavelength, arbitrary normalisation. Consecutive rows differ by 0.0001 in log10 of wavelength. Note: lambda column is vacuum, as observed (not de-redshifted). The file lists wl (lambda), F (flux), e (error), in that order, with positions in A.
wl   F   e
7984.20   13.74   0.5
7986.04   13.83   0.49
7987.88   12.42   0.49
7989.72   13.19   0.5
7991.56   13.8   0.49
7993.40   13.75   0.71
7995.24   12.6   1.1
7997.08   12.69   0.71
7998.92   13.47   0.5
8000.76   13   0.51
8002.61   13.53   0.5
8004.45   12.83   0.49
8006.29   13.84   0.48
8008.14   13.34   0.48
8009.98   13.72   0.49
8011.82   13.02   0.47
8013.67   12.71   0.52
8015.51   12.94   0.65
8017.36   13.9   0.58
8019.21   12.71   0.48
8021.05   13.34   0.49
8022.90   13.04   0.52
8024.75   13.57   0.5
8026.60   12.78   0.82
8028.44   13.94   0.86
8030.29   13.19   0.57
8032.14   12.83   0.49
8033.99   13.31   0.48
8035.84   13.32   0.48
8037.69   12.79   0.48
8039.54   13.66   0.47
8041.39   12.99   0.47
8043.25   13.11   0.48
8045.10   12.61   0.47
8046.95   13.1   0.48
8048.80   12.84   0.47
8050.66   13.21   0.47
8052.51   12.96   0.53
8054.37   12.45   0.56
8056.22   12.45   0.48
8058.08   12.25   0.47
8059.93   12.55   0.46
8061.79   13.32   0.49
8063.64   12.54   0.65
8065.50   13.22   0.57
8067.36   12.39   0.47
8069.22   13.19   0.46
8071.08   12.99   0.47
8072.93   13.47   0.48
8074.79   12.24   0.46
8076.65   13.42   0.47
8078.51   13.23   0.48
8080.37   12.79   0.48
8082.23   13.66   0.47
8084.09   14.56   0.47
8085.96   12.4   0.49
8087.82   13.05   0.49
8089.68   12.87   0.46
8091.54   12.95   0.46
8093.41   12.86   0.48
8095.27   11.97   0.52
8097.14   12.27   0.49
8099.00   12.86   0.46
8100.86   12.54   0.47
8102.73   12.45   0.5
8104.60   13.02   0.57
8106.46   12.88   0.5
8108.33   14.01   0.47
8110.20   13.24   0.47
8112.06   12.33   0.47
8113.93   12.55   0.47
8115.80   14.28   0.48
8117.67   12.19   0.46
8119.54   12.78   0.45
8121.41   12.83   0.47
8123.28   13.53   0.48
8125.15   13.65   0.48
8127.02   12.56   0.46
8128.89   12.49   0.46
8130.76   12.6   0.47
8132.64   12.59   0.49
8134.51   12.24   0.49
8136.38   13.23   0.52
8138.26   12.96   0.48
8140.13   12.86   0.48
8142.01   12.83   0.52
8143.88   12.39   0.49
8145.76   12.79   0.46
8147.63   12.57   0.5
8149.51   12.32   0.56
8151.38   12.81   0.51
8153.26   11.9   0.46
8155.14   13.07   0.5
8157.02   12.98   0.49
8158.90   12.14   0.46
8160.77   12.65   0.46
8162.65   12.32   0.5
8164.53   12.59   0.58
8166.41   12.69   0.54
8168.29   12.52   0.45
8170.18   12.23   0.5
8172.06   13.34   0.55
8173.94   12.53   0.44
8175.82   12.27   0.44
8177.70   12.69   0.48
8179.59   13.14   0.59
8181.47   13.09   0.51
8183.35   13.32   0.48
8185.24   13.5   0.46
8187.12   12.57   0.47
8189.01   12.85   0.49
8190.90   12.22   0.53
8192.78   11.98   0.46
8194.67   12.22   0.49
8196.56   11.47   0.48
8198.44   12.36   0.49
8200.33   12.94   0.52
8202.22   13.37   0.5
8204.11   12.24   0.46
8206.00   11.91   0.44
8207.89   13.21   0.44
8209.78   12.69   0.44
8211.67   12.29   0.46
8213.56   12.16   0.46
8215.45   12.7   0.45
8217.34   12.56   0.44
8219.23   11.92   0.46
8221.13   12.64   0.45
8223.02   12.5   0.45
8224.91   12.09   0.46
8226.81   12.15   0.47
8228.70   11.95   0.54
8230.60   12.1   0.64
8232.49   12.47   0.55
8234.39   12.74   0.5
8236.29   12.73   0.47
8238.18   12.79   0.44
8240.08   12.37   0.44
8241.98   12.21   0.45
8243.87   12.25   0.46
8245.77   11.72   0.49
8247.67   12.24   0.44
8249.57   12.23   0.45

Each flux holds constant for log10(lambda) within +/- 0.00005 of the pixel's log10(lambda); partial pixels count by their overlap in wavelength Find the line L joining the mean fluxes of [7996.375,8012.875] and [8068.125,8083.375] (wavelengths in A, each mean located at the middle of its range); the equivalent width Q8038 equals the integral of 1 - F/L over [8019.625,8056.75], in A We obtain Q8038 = 0.4 A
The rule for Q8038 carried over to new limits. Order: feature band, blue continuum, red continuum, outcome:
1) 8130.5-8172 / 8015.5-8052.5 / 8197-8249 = 0.2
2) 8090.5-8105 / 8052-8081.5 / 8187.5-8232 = 0.2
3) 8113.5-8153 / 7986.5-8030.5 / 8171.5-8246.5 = -0.1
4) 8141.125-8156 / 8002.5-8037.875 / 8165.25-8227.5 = 0.2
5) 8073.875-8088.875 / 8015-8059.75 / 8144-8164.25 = -0.4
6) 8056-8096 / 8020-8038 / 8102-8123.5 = 0.5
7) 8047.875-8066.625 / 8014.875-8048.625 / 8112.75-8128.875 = 0.5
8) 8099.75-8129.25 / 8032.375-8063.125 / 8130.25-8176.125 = -0.5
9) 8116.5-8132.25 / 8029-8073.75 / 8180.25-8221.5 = -0.1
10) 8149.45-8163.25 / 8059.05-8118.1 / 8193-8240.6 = 0.1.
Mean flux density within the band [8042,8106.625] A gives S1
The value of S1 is 12.9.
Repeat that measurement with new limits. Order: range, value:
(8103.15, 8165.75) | 12.8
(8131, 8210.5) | 12.6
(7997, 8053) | 13.2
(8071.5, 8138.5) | 12.9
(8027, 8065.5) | 13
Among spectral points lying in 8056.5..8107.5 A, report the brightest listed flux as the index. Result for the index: 14.56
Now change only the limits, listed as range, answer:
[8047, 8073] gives 13.47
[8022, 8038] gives 13.94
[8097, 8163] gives 14.28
